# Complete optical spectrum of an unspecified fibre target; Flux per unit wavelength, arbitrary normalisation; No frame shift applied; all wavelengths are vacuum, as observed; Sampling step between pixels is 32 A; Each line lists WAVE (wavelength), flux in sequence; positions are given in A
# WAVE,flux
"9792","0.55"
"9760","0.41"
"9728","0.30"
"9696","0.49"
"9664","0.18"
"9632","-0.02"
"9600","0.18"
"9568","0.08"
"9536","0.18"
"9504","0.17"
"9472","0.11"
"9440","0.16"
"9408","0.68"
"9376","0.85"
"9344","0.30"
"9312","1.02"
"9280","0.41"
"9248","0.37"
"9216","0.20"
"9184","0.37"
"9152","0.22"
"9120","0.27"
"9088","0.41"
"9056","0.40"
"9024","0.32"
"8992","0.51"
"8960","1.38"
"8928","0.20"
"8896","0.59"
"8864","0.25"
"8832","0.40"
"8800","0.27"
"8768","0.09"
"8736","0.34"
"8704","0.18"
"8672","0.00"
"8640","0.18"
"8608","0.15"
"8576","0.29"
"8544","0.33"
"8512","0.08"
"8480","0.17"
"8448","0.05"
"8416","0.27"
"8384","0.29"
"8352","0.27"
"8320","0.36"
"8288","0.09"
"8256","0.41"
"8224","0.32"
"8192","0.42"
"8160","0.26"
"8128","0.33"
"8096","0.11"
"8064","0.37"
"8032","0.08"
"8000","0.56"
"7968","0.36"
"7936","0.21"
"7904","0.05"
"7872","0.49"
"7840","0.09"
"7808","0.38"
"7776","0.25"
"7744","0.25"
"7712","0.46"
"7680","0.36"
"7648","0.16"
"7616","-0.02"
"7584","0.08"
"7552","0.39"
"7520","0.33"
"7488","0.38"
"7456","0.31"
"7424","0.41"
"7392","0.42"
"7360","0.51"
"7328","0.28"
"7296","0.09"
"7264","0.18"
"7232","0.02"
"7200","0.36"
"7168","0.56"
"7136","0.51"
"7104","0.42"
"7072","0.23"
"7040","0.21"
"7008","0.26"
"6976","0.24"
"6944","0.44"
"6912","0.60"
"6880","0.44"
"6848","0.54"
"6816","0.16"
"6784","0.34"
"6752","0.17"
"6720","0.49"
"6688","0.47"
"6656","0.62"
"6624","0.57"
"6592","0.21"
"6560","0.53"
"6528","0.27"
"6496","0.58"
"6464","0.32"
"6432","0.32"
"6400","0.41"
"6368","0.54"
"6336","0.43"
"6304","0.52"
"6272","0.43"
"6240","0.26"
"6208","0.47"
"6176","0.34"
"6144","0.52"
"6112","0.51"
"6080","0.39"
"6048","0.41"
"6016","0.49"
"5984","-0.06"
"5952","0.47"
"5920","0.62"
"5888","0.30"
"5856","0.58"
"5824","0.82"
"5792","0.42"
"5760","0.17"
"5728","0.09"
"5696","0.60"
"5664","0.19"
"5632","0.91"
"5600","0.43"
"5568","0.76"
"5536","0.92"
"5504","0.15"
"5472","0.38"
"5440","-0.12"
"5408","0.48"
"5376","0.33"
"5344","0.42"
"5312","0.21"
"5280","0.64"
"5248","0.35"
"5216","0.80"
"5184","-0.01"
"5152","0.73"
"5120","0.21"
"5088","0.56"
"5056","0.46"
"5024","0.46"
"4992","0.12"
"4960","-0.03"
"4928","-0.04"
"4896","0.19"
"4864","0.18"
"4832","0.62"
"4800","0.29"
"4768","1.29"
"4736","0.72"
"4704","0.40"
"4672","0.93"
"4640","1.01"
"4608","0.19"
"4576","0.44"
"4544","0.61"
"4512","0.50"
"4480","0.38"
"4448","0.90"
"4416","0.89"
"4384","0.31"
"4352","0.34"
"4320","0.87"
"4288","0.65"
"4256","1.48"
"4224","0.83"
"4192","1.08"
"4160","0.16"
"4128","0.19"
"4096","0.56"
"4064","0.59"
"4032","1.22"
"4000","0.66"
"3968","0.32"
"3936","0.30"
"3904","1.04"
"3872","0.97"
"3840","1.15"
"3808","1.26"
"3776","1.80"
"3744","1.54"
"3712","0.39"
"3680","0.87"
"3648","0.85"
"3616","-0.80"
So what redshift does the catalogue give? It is 1.404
